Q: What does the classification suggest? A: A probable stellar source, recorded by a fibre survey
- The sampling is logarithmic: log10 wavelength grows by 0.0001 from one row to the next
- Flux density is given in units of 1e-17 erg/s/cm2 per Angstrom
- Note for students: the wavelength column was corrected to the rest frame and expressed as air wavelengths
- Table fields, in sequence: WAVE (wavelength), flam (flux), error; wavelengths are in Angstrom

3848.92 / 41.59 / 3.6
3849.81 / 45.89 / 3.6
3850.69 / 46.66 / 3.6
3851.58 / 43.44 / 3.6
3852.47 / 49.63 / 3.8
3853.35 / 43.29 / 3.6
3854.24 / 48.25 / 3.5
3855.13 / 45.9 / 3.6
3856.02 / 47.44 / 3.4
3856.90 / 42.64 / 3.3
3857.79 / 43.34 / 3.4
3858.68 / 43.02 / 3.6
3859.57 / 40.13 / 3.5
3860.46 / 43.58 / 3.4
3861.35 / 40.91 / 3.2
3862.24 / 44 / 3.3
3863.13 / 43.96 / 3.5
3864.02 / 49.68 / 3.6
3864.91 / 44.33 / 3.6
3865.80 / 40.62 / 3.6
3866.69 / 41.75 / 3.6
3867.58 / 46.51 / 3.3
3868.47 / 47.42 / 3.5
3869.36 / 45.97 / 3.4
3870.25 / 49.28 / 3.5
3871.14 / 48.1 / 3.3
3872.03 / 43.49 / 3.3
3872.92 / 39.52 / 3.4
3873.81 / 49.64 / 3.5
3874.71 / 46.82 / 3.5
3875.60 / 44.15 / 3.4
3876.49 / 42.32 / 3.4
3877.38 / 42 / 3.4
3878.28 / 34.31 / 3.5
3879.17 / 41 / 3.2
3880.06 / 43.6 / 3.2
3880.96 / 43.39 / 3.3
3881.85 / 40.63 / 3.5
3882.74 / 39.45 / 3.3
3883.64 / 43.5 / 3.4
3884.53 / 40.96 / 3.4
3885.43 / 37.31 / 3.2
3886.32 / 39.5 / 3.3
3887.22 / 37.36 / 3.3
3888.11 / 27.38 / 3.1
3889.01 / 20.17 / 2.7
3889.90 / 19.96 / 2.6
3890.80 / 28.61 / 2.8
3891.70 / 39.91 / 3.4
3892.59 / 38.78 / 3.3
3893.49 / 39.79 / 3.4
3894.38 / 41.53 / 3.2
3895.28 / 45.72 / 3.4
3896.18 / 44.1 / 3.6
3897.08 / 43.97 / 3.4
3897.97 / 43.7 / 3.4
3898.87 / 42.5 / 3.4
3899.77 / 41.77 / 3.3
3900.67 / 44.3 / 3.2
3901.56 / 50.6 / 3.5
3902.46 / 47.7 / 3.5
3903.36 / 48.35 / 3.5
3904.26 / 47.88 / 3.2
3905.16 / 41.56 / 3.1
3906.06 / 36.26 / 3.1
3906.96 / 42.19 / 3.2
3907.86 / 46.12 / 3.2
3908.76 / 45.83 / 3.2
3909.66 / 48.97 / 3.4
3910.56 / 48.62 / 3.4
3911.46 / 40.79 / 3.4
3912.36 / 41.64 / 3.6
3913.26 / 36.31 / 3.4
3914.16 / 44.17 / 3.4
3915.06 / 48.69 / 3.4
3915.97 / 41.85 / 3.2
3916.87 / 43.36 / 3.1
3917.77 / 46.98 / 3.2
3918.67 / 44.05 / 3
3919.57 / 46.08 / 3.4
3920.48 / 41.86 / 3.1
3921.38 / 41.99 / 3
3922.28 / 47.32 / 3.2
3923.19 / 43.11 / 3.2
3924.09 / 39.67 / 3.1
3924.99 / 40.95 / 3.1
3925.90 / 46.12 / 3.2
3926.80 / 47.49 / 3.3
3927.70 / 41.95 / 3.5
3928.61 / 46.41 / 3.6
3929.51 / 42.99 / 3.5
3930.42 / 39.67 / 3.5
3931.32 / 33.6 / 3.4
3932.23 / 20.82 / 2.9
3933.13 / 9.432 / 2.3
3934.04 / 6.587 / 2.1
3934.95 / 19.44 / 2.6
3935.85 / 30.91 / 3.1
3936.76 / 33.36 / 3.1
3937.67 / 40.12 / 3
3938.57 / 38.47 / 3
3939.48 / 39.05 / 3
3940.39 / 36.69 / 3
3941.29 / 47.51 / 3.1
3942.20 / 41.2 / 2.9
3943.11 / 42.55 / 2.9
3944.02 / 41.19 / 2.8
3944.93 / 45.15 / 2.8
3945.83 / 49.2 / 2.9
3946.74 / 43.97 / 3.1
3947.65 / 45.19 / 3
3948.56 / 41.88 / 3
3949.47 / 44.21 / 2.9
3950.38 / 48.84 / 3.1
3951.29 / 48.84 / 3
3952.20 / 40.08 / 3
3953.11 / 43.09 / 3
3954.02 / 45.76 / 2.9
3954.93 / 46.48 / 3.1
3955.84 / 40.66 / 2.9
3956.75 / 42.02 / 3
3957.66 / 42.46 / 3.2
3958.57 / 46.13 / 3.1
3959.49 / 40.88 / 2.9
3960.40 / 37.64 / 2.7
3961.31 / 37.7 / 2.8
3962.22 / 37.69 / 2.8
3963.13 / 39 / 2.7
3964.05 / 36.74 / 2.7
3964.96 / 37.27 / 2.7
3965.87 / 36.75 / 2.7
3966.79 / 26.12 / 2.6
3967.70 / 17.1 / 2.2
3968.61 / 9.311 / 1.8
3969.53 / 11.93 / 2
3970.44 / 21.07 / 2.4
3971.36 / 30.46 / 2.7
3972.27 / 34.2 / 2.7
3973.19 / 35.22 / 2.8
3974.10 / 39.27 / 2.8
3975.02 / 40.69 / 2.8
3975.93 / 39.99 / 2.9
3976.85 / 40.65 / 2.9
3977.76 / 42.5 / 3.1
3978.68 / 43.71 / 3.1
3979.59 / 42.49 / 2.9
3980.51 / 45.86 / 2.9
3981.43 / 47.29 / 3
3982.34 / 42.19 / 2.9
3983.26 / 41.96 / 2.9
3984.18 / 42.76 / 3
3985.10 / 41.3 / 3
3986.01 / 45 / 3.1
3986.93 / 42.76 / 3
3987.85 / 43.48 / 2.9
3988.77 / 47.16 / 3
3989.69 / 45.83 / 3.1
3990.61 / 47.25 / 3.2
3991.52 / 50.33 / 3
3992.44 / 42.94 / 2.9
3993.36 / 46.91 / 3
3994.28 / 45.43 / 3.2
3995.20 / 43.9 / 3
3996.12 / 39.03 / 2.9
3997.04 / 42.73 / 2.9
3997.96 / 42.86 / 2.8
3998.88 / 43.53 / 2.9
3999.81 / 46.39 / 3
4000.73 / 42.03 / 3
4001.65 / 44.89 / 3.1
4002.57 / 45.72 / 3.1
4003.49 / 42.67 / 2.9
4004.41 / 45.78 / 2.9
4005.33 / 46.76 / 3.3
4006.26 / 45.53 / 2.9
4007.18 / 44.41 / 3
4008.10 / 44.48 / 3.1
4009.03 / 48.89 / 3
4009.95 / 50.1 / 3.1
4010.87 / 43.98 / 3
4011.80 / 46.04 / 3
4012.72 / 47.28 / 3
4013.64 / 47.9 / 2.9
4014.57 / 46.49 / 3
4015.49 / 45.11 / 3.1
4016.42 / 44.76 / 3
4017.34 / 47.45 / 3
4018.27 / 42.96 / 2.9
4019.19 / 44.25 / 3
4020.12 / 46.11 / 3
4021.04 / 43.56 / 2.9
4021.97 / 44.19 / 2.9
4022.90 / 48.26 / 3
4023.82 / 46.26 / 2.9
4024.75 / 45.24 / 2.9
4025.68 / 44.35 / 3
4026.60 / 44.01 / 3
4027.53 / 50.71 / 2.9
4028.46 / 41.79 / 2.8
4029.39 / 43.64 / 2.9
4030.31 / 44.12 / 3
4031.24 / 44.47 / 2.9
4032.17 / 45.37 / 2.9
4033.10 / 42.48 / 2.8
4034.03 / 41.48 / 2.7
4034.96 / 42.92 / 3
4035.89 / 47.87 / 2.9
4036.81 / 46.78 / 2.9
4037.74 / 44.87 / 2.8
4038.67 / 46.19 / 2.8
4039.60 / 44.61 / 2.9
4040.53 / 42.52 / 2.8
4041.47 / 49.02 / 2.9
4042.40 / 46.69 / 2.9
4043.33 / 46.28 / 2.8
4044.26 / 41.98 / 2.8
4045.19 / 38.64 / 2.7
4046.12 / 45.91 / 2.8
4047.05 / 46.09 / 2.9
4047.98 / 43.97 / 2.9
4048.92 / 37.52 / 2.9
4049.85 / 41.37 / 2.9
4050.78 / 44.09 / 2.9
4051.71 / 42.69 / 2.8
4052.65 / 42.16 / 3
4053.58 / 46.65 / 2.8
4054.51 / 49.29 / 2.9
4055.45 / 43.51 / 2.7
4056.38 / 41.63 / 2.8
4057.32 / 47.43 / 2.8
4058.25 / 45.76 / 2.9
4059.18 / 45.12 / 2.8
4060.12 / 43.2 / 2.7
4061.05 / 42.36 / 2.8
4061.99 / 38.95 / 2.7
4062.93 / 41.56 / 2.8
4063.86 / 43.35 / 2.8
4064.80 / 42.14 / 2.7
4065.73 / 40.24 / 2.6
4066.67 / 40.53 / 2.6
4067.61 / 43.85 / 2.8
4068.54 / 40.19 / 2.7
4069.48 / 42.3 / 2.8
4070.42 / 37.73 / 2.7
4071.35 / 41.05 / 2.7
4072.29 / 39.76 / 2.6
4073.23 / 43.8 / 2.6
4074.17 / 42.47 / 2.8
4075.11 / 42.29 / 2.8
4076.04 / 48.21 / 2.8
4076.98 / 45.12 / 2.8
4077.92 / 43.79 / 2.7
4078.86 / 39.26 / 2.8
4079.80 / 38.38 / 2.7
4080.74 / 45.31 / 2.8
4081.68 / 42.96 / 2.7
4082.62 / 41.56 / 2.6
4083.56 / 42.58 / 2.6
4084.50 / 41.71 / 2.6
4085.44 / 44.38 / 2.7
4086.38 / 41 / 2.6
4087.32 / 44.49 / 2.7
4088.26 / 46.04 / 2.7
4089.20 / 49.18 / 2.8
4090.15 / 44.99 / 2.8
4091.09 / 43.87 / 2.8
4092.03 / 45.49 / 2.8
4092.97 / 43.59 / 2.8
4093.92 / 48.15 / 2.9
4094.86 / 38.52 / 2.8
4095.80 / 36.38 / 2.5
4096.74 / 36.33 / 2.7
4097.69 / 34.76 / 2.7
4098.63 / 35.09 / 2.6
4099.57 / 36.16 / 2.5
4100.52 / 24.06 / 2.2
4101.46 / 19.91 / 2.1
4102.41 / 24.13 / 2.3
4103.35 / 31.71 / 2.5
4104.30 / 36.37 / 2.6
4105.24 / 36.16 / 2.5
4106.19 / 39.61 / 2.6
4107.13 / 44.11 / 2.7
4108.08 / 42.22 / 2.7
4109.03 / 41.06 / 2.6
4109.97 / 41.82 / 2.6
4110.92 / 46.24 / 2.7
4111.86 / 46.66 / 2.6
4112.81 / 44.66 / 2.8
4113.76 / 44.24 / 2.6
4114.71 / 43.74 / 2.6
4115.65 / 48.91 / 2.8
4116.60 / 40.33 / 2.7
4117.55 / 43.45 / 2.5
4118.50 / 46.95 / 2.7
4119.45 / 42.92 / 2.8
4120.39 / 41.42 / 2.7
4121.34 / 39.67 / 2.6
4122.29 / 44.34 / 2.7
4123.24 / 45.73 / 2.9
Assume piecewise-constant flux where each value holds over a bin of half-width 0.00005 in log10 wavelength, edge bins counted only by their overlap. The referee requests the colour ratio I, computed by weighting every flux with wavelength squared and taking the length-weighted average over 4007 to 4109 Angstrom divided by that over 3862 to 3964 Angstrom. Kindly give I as 1.1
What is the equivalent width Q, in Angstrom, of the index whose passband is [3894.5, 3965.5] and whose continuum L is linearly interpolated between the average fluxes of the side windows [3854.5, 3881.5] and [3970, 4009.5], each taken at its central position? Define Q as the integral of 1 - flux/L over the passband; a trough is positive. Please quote 3.3 Angstrom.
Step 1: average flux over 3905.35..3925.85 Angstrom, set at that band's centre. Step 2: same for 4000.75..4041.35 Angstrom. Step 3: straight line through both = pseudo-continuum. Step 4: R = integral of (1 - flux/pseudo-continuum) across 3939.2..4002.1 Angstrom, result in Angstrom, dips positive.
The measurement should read 5.4 Angstrom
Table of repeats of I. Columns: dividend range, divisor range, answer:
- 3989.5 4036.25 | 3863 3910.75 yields 1.14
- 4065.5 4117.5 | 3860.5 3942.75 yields 1.10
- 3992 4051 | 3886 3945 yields 1.19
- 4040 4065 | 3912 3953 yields 1.16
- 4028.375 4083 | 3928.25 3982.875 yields 1.22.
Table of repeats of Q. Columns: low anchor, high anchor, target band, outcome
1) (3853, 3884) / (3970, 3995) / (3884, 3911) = 1.61 Angstrom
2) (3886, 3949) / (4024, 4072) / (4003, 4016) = -1.07 Angstrom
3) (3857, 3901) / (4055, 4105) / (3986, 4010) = -2.34 Angstrom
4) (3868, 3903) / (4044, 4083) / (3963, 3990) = 3.21 Angstrom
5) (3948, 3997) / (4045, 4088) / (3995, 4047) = -4.50 Angstrom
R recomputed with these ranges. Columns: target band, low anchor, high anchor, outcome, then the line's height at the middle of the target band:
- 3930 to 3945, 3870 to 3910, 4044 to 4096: 3.2 Angstrom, 41.8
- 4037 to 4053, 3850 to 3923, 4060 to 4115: -1.0 Angstrom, 41.2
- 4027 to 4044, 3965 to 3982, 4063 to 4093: -2.6 Angstrom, 39.2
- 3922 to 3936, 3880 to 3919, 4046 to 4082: 2.3 Angstrom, 41.6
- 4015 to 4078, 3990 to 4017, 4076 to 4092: 0.7 Angstrom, 44.4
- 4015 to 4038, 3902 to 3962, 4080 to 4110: -2.7 Angstrom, 40.2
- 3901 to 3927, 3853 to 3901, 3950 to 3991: -2.4 Angstrom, 40.6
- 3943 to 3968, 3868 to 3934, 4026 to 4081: 0.6 Angstrom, 42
